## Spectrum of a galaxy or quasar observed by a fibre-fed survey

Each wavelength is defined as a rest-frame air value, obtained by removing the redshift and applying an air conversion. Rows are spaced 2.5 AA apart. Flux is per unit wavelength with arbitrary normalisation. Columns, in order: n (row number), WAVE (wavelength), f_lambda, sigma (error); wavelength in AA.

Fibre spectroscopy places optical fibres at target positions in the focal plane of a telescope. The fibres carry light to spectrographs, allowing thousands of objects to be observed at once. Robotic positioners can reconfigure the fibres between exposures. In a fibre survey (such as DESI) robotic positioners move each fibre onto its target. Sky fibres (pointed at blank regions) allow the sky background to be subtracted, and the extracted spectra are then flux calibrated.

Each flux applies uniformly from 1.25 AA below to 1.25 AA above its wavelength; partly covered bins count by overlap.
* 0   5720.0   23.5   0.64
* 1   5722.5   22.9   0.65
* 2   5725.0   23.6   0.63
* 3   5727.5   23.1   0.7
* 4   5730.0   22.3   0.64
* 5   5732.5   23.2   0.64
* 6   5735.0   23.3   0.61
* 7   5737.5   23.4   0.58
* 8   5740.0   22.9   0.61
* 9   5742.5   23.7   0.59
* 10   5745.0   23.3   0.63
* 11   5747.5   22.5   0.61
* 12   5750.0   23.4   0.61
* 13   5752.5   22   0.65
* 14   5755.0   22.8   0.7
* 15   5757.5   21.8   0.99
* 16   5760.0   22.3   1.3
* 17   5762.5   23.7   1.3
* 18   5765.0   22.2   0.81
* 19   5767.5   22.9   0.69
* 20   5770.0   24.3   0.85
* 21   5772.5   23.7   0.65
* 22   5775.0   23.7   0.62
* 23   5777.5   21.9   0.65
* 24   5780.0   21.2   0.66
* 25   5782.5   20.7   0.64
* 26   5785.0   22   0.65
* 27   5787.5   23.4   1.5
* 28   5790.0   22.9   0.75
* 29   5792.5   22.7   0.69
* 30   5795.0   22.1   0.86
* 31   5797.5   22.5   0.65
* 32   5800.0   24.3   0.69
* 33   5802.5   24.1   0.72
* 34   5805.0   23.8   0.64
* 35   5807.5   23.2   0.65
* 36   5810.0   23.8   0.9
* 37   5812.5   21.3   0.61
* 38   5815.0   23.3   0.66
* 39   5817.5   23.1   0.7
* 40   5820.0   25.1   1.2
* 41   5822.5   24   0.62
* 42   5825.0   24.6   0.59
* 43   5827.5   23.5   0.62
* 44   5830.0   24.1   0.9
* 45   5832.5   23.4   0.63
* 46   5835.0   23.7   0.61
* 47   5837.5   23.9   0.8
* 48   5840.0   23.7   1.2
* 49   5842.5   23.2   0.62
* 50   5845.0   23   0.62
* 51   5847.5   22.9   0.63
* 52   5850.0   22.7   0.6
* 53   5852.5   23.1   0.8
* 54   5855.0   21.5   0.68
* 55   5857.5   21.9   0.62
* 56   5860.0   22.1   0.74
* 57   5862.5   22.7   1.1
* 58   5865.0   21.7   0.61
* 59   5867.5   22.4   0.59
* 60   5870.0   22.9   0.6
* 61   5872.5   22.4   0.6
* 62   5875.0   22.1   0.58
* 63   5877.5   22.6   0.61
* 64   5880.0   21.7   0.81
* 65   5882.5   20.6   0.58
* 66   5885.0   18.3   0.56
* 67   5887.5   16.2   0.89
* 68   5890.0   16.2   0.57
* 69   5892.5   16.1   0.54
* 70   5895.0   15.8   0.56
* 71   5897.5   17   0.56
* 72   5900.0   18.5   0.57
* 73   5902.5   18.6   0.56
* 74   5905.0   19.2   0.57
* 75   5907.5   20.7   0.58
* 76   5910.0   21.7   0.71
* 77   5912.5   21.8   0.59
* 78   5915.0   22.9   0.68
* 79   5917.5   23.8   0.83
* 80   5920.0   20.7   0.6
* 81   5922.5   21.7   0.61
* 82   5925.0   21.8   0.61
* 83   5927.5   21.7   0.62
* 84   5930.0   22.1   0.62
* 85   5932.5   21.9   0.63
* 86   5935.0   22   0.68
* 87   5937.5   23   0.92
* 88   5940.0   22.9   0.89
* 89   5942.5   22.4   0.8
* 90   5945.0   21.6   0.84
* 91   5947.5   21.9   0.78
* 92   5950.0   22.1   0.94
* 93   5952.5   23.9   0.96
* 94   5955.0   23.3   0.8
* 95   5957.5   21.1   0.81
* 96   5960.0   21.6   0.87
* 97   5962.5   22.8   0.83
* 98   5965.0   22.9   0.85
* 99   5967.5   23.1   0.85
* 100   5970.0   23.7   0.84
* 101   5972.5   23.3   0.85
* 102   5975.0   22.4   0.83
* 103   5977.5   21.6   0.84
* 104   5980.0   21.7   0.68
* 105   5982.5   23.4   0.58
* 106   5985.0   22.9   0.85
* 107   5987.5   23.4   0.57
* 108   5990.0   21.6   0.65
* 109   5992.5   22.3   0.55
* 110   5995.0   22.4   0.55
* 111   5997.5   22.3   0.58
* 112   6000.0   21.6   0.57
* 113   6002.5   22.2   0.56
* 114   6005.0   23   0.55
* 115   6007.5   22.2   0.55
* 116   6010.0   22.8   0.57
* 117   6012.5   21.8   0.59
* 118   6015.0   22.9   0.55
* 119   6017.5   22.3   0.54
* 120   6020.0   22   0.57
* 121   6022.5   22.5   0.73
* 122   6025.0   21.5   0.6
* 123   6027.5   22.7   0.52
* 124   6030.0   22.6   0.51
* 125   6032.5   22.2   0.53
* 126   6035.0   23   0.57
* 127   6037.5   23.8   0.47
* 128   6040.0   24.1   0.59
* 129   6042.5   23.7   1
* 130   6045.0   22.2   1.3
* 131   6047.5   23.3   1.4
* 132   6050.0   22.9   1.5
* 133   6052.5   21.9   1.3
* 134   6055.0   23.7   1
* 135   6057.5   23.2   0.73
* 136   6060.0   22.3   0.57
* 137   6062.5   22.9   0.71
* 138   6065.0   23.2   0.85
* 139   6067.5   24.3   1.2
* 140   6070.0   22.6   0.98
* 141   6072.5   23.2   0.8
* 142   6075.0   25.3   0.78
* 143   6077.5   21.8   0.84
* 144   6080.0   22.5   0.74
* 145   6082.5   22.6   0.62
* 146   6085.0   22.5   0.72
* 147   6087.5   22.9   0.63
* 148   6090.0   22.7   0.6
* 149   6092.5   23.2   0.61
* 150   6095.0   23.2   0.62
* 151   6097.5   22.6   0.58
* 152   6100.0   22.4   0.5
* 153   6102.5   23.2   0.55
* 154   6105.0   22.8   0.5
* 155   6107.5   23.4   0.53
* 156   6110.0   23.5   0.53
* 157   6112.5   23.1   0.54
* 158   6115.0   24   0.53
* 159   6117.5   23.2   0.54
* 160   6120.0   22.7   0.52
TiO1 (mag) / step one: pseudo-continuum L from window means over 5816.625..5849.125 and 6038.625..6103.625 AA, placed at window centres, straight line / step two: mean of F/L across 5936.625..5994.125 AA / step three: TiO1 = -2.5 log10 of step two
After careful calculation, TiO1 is 0.04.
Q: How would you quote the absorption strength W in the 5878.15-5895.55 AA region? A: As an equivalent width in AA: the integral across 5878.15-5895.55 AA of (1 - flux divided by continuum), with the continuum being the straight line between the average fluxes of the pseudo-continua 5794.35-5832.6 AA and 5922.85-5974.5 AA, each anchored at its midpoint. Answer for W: 3.7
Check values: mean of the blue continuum 23.5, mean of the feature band 18.1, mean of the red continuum 22.4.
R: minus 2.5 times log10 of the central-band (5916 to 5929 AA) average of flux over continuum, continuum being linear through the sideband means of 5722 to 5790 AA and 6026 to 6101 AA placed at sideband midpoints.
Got 0.046 mag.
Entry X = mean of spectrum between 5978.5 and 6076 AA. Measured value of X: 22.8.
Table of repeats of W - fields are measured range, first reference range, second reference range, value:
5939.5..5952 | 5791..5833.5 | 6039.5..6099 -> 0.5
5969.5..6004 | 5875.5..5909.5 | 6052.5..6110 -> -2.7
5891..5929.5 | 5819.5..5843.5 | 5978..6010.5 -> 5.0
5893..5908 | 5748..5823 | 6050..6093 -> 3.2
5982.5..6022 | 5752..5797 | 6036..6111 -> 0.9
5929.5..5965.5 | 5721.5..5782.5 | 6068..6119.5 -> 1.0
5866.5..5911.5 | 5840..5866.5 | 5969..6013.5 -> 5.8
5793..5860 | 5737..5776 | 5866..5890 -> -4.8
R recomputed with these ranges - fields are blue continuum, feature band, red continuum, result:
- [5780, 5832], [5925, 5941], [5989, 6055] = 0.03 mag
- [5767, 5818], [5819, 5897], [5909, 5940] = 0.03 mag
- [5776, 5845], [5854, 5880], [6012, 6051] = 0.04 mag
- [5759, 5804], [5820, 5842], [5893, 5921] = -0.11 mag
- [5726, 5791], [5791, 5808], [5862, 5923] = -0.06 mag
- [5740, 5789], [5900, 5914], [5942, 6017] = 0.12 mag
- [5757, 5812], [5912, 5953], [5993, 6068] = 0.03 mag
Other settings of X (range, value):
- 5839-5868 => 22.6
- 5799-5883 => 23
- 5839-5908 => 20.7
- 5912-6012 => 22.4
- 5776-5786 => 21.5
